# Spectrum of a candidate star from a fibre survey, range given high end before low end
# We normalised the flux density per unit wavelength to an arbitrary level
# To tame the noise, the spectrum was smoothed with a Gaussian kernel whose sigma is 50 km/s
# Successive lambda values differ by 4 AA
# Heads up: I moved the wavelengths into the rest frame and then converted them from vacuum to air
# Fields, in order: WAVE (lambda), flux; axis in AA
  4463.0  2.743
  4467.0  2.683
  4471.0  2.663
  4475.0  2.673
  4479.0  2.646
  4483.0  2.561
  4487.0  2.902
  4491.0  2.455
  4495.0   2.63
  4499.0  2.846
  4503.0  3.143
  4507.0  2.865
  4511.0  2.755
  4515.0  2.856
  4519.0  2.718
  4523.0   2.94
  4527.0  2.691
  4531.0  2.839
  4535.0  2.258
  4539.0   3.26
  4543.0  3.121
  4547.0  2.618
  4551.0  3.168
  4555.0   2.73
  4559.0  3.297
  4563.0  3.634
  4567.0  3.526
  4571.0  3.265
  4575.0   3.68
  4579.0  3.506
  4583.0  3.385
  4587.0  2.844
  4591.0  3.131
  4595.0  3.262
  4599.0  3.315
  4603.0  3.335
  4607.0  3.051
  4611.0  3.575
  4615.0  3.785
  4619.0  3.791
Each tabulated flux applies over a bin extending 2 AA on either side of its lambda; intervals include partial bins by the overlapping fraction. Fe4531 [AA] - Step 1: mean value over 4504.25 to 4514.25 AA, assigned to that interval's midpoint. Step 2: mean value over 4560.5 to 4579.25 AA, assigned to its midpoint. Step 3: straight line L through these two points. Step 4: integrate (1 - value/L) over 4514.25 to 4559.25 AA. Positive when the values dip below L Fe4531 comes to 4.1 AA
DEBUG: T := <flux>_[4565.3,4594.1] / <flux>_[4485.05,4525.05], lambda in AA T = 1.2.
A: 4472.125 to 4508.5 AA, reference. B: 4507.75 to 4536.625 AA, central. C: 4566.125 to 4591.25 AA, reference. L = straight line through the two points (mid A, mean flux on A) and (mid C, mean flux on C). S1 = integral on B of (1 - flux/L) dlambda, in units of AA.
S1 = 2.15 AA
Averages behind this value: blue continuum 2.74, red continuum 3.34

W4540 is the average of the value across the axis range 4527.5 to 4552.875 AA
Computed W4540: 2.86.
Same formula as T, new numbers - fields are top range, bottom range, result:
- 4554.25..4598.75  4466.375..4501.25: 1.24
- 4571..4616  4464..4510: 1.22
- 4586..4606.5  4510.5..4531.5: 1.14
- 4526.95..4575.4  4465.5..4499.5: 1.16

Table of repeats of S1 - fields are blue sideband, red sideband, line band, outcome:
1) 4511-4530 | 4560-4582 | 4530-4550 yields 1.5 AA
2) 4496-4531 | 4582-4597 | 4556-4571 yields -1.8 AA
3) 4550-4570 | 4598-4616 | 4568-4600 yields 0.3 AA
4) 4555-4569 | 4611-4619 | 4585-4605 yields 2.4 AA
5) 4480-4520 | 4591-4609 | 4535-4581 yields -2.6 AA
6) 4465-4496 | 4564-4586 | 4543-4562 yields 1.5 AA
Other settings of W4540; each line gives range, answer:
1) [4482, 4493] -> 2.65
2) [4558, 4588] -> 3.41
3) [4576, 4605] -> 3.27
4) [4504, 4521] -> 2.82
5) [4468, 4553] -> 2.79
